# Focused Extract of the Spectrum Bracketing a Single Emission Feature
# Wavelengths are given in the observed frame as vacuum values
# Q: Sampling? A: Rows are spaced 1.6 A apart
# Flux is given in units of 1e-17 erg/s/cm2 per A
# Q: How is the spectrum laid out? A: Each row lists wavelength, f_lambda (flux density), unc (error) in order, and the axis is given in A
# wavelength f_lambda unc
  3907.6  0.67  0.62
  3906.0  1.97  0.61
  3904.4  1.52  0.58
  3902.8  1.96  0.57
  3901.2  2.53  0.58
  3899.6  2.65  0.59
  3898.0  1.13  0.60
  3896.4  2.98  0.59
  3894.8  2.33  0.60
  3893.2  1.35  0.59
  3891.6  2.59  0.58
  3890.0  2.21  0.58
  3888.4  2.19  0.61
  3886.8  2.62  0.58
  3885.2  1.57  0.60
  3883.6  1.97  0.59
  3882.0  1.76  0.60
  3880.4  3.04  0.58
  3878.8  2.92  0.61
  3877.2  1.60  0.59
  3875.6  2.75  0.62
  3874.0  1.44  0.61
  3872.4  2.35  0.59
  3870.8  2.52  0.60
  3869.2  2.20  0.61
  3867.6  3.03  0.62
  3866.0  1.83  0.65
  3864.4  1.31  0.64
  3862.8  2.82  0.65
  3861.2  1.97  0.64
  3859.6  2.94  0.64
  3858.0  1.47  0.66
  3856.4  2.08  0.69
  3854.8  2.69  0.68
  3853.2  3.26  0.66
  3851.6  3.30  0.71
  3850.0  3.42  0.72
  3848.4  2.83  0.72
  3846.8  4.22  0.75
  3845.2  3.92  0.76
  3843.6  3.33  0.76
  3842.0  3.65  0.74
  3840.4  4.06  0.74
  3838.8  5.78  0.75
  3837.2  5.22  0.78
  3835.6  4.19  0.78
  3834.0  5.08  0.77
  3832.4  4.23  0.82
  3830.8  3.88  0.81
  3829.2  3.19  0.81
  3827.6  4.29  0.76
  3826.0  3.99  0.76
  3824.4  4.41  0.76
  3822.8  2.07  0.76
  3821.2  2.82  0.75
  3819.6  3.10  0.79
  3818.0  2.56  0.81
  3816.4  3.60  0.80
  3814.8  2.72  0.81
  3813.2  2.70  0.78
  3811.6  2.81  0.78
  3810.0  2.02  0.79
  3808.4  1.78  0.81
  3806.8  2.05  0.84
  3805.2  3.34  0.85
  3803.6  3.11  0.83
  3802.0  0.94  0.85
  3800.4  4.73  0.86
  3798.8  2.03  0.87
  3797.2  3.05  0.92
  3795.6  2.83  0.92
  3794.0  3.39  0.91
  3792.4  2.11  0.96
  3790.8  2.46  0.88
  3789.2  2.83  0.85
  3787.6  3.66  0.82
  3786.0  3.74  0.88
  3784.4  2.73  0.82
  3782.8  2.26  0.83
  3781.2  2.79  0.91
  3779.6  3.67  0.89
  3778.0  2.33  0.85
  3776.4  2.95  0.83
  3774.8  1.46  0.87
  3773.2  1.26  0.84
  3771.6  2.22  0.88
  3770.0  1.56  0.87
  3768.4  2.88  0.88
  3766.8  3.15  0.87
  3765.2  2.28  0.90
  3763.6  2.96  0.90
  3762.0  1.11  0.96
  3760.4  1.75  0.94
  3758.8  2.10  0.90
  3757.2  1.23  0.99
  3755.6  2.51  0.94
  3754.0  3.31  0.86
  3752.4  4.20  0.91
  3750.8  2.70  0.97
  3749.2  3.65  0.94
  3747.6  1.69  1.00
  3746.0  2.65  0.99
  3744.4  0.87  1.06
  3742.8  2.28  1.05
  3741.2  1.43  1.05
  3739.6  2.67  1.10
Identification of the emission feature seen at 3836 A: C III] 1909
